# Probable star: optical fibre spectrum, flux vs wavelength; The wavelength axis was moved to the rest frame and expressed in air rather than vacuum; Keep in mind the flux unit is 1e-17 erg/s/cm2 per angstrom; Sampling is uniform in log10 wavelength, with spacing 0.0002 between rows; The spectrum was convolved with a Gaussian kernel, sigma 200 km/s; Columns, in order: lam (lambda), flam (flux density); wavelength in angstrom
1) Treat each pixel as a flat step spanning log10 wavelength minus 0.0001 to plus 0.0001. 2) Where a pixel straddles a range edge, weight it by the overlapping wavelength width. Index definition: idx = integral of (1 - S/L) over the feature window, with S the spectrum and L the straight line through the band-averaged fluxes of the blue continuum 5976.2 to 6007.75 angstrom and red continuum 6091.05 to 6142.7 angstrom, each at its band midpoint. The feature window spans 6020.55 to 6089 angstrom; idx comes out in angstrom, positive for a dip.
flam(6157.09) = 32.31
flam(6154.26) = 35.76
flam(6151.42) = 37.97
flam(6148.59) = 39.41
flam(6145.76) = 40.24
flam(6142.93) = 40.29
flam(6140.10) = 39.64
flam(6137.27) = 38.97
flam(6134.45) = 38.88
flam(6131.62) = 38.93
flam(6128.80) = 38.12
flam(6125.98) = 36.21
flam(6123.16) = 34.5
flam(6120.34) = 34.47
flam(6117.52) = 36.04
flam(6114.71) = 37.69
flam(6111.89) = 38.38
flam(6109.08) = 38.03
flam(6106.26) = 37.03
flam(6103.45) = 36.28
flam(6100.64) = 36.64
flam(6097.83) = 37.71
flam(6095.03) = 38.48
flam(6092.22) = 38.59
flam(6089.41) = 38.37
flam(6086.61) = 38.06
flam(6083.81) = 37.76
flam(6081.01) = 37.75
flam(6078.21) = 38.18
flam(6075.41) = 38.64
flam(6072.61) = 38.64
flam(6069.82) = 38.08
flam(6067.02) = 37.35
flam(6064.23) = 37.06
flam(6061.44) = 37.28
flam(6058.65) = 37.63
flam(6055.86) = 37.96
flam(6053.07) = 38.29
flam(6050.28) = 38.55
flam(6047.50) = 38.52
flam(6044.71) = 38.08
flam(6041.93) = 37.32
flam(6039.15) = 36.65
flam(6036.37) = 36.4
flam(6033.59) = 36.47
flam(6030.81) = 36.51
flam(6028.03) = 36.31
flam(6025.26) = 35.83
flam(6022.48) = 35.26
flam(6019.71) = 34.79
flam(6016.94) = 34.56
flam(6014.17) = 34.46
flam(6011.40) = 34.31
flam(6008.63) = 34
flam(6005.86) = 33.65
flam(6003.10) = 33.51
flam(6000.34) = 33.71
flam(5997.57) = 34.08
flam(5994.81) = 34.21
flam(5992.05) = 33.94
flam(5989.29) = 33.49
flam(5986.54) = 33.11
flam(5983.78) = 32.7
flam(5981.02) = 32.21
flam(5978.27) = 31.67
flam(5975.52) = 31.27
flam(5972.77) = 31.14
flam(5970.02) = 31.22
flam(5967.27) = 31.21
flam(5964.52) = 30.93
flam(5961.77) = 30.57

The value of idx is -3.9 angstrom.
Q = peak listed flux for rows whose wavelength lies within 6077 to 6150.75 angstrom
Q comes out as 40.29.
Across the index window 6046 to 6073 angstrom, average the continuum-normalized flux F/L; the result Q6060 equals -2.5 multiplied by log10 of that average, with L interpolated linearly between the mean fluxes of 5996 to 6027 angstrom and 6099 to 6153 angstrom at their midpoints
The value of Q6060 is -0.06 mag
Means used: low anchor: 34.4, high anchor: 37.8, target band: 37.9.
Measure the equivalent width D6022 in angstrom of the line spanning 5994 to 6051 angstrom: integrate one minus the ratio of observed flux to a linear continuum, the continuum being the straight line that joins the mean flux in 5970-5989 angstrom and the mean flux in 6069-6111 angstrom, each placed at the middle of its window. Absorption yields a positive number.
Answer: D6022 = -2.0 angstrom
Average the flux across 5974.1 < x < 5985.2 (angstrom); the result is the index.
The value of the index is 32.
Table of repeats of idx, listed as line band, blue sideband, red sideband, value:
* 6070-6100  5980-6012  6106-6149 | -1.4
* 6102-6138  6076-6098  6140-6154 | 1.4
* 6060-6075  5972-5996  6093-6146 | -0.8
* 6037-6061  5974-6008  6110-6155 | -1.9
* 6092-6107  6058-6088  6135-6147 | 0.5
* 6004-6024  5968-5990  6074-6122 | -0.5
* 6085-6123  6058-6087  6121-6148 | 0.8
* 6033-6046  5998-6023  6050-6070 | -0.3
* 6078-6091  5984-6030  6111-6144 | -0.6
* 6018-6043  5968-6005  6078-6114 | -1.0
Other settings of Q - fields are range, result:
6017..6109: 38.64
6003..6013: 34.31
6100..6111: 38.03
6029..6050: 38.52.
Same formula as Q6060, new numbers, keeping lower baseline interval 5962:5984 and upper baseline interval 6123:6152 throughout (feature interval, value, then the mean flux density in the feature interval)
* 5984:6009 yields -0.04 mag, 33.7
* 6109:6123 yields 0.03 mag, 36.6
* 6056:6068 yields -0.06 mag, 37.4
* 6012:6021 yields -0.04 mag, 34.6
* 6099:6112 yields 0.00 mag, 37.2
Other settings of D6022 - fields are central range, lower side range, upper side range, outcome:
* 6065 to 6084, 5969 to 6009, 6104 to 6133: -1.3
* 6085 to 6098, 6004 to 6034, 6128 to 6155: -0.3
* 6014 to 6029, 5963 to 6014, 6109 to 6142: -0.6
